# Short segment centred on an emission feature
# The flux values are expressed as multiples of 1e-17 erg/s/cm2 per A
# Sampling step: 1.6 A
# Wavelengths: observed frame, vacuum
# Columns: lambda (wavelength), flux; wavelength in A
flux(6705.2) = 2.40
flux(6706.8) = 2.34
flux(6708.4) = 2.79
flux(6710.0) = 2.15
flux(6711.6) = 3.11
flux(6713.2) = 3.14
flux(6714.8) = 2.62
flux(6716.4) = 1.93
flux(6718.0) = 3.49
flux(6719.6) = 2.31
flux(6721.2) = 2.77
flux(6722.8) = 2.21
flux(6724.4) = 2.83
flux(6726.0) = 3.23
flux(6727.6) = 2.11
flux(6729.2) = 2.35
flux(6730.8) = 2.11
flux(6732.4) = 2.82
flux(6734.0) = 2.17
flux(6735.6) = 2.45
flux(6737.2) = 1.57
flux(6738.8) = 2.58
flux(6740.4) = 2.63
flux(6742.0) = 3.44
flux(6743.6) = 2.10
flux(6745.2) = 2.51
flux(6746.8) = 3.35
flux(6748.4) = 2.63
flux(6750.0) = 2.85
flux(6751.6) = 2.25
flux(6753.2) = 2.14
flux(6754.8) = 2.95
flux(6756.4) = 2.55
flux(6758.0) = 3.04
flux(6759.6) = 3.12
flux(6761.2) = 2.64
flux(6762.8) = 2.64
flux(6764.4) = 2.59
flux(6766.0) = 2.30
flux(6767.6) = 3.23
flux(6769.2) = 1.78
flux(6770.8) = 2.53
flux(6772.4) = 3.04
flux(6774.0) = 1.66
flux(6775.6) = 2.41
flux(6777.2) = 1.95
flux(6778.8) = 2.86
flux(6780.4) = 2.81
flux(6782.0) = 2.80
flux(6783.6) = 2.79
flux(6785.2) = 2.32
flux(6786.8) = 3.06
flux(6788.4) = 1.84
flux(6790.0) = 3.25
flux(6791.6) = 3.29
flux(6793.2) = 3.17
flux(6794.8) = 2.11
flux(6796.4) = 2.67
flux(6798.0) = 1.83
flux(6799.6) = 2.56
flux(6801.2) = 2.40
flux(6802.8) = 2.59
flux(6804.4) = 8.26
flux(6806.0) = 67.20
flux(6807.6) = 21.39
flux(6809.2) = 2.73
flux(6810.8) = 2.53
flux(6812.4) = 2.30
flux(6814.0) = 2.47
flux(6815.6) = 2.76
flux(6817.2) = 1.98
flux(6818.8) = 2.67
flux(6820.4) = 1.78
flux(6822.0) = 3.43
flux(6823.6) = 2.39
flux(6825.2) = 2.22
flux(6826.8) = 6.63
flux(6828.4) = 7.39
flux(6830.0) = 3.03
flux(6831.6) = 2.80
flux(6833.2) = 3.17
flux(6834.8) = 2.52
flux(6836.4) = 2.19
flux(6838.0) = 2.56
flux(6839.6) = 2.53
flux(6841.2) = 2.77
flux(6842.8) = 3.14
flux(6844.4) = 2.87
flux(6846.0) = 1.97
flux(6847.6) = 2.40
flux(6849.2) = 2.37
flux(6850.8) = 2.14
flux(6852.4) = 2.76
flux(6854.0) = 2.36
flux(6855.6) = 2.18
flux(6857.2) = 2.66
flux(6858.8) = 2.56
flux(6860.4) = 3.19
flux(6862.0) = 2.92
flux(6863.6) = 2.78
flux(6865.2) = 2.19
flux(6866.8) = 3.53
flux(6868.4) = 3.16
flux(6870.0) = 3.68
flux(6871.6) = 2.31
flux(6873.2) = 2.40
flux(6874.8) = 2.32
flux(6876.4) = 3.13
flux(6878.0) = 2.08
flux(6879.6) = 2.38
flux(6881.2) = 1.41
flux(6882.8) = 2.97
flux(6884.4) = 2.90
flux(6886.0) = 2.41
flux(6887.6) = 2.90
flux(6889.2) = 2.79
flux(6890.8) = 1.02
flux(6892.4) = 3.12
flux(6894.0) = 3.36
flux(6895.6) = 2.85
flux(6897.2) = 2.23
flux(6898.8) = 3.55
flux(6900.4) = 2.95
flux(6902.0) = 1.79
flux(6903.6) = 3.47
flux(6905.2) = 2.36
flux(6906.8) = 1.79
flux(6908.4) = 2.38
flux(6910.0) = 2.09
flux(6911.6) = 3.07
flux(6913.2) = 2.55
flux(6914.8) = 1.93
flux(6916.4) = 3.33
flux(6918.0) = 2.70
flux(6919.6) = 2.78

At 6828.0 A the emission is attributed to [N II]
